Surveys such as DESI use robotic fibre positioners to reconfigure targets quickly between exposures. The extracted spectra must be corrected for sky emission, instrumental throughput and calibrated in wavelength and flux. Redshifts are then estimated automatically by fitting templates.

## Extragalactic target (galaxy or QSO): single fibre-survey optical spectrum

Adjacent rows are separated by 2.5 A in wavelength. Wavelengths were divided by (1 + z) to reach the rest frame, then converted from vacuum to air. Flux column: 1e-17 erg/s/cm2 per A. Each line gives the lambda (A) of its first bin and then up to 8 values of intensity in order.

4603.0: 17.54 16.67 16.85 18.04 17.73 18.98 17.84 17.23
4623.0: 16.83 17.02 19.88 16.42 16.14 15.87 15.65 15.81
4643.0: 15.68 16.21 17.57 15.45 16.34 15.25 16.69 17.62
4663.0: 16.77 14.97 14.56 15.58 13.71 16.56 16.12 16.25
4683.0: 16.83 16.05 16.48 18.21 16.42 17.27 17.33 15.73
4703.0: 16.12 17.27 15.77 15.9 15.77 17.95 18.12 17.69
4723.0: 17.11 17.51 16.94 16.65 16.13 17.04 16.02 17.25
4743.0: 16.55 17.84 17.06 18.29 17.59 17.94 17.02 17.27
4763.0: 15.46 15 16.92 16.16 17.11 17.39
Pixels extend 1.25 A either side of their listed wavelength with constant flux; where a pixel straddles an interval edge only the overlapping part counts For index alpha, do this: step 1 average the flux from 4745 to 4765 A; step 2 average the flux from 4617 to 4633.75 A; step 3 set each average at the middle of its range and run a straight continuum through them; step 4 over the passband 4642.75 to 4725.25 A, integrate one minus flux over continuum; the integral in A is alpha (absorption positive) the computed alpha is 4.1 A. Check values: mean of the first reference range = 17.4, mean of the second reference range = 17.2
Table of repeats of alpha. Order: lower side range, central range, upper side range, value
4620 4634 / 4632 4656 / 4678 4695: 1.53 A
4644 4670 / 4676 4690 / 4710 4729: 0.09 A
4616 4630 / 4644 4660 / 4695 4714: 0.88 A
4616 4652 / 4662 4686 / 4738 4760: 1.74 A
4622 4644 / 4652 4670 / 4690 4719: 0.71 A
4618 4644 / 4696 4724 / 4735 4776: 0.07 A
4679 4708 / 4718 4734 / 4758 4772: -0.60 A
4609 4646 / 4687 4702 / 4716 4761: 0.22 A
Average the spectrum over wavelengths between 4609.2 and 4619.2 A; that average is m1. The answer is 18.1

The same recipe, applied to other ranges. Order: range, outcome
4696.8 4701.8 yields 16.5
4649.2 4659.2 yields 15.9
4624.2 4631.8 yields 17.8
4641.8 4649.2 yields 16.5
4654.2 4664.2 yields 16.6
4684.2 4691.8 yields 16.9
